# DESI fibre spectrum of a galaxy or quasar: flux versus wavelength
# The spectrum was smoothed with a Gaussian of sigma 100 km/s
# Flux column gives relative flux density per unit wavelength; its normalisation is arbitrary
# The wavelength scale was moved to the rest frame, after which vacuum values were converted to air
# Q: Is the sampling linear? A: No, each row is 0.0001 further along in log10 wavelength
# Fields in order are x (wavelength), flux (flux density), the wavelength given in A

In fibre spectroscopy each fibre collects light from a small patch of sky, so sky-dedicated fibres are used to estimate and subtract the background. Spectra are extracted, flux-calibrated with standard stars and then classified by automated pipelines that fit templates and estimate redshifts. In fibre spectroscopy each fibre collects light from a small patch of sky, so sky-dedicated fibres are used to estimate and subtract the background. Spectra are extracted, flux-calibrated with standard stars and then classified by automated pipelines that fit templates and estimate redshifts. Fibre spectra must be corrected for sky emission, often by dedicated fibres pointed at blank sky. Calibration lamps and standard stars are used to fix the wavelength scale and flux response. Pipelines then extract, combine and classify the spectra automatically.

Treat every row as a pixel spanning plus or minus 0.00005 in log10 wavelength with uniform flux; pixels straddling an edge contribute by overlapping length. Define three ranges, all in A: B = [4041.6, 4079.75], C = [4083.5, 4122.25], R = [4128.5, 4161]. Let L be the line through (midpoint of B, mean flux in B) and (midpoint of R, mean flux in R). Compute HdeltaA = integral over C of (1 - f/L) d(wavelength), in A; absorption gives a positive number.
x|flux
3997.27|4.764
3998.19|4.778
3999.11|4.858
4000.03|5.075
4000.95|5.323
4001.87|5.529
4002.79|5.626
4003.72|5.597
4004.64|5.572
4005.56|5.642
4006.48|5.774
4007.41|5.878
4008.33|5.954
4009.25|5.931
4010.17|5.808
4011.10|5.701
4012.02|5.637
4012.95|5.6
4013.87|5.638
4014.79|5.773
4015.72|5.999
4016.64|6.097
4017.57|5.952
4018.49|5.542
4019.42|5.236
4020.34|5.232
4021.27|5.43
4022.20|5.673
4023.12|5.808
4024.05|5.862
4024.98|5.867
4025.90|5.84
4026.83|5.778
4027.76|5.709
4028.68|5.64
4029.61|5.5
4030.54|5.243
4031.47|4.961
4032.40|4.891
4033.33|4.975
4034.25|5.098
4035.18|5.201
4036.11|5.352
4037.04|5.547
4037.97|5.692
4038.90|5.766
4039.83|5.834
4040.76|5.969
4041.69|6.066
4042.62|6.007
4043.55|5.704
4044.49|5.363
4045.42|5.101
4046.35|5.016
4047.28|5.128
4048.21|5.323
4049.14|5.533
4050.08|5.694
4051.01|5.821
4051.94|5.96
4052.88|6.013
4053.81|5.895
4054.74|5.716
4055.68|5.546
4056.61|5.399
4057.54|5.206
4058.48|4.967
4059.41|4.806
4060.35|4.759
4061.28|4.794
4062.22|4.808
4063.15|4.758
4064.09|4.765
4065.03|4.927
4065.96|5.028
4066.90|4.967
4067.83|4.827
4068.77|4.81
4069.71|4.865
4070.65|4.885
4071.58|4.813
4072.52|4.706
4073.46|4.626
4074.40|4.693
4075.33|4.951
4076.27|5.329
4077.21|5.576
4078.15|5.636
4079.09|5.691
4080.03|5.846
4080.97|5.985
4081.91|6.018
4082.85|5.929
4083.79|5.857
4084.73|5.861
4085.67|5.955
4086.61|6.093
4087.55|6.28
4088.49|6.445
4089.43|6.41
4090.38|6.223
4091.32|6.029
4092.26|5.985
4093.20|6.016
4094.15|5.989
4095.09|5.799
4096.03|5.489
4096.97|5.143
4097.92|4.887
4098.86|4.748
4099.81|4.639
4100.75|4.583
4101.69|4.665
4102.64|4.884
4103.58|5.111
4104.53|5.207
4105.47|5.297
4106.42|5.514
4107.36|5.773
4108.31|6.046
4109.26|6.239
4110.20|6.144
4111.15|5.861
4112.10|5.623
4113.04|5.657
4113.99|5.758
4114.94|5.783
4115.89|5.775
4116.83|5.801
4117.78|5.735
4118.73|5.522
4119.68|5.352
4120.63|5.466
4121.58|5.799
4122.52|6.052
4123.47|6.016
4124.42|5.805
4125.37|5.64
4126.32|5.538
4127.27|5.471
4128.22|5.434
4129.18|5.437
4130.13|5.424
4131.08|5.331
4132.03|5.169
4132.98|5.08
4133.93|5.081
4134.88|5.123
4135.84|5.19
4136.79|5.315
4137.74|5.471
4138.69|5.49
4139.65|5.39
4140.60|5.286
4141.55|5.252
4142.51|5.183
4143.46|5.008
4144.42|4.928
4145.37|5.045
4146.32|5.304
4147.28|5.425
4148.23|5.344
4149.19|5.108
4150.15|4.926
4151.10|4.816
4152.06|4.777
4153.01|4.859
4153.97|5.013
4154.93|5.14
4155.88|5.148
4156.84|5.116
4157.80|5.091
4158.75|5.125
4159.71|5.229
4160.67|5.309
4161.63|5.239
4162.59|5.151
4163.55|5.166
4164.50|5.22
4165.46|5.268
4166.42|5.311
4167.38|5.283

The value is -3.3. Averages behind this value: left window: 5.22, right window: 5.17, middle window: 5.65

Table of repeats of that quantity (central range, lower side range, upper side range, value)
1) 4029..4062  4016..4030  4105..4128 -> 1.6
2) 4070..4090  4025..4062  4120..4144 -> -0.6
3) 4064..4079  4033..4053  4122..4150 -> 1.4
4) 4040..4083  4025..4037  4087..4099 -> 2.2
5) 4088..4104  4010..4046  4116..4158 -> -0.2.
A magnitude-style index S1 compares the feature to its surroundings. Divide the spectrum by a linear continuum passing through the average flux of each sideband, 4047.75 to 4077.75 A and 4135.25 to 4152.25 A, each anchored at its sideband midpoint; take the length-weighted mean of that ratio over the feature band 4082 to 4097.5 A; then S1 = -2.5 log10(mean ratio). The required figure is -0.16 mag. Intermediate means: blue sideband 5.15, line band 5.97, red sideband 5.19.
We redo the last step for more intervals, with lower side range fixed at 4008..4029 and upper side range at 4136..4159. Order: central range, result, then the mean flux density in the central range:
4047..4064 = 0.05 mag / 5.33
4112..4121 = -0.07 mag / 5.65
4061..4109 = 0.01 mag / 5.38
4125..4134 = -0.03 mag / 5.37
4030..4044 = 0.03 mag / 5.49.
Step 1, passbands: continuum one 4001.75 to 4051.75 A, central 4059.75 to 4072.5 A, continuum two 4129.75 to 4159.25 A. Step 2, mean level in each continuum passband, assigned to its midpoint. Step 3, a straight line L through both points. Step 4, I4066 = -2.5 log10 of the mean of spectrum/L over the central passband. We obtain 0.13 mag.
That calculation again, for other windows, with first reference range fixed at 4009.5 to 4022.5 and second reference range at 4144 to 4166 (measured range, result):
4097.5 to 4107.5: 0.07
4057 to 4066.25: 0.13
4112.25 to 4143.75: -0.05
